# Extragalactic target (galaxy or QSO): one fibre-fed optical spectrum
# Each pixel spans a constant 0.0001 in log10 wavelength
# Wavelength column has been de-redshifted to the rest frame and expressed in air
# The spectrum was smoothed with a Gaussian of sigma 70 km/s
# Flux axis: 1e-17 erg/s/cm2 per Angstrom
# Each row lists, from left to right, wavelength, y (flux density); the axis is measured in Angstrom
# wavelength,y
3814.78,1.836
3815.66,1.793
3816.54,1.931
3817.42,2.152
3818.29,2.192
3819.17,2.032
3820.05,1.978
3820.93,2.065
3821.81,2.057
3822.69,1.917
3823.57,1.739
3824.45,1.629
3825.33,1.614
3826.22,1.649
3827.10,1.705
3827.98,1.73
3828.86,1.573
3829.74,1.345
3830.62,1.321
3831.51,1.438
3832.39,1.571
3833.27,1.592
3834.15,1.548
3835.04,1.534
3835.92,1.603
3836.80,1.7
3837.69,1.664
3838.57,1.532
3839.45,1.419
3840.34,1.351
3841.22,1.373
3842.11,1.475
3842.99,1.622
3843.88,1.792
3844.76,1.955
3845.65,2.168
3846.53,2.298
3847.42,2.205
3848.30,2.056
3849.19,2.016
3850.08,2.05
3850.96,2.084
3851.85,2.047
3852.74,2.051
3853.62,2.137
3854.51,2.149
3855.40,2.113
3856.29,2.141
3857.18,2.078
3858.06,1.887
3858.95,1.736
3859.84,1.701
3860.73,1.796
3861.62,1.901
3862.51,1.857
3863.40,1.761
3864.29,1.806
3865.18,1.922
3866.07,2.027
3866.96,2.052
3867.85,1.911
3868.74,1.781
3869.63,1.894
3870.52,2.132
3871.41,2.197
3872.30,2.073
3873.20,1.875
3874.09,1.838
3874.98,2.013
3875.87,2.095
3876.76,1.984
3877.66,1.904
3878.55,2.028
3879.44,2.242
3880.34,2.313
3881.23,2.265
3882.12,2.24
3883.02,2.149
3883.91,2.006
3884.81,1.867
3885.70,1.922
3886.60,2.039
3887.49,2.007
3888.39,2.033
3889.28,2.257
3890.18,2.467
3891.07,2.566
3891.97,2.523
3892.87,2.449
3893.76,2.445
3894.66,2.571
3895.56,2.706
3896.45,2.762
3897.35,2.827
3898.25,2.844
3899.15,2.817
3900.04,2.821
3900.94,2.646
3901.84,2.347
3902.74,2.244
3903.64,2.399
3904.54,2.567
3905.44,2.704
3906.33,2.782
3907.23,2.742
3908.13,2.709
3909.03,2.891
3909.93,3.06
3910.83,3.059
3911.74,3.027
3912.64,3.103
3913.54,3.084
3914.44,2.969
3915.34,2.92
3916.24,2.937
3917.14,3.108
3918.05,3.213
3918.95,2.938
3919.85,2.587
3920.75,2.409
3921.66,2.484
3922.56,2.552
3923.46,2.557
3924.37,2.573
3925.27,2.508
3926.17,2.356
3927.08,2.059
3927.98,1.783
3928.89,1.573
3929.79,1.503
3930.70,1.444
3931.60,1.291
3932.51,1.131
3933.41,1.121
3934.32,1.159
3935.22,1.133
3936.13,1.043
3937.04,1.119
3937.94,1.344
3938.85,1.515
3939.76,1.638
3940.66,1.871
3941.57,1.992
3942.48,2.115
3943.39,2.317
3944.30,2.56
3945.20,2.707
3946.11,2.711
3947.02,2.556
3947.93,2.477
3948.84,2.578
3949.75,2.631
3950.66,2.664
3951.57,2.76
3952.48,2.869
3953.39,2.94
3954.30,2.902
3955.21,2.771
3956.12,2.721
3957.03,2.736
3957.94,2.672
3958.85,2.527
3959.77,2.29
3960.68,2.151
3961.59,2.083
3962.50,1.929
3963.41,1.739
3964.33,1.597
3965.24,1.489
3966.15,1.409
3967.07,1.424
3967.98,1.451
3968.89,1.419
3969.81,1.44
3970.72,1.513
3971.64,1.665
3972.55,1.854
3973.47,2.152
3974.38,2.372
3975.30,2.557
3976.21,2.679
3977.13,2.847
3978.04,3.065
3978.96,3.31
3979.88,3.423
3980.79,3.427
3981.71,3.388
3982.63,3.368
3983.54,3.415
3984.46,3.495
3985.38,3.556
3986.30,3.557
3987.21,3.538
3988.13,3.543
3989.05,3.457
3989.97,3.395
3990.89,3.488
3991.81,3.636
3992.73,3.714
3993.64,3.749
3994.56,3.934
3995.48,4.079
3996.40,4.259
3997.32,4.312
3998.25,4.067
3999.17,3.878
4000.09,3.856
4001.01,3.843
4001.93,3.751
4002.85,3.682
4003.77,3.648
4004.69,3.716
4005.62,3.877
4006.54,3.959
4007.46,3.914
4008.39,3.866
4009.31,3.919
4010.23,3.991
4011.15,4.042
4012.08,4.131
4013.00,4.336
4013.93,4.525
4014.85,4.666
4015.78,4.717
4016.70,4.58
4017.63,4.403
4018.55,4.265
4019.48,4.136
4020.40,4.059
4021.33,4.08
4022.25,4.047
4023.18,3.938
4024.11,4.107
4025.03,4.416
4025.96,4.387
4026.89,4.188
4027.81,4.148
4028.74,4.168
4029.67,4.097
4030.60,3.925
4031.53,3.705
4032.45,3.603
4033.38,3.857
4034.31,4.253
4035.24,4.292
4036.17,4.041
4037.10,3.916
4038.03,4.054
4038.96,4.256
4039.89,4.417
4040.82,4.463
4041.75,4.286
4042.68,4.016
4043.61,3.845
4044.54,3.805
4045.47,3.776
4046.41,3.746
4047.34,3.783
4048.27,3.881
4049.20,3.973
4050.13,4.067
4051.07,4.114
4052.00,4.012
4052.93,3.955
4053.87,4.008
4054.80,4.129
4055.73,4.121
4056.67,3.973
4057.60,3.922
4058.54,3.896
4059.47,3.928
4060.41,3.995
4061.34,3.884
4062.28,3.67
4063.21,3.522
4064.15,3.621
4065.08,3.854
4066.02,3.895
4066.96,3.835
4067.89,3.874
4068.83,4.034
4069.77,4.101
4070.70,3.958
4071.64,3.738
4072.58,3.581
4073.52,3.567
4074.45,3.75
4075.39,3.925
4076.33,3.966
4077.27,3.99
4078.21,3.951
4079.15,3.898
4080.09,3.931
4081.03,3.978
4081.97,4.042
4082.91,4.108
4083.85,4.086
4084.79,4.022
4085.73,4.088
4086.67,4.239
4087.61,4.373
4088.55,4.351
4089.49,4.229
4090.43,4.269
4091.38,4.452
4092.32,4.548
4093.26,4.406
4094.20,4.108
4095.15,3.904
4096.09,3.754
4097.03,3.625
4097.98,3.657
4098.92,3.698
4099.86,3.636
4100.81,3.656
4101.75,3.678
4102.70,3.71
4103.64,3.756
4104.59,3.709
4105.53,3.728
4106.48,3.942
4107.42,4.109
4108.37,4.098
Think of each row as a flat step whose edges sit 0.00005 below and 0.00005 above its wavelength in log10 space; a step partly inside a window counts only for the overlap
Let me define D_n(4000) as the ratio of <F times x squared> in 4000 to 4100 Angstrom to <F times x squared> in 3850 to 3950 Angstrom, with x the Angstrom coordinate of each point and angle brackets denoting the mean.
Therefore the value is 1.9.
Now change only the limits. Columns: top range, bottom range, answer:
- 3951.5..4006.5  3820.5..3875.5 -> 1.73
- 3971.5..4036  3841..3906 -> 1.88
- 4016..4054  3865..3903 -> 1.97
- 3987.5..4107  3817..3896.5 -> 2.25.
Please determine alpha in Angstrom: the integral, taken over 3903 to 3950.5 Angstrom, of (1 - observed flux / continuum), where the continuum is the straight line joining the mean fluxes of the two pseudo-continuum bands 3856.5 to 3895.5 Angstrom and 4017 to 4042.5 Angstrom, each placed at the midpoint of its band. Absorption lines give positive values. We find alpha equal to 7.2 Angstrom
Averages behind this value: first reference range 2.07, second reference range 4.13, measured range 2.3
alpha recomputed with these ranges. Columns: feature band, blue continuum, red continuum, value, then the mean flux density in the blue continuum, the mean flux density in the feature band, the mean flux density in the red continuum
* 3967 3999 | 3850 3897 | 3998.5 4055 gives 4.1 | 2.09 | 3.07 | 4.06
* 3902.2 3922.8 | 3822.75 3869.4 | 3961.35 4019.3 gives -2.7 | 1.79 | 2.8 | 3.29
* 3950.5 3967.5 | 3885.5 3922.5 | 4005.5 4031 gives 5.5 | 2.66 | 2.29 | 4.18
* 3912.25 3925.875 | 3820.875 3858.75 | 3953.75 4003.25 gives -2.1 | 1.79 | 2.79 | 2.9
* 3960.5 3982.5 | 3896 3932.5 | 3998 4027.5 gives 8.1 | 2.56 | 2.2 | 4.1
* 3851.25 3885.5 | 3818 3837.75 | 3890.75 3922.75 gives 3.6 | 1.7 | 2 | 2.75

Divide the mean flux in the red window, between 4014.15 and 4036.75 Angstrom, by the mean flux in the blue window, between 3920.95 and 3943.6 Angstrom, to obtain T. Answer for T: 2.36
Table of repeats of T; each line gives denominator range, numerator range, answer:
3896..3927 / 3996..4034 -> 1.49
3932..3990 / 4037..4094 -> 1.70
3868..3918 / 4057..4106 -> 1.61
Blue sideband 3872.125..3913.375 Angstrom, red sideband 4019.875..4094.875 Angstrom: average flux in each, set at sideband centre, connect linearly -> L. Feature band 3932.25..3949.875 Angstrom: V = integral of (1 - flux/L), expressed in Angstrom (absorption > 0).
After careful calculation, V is 6.22 Angstrom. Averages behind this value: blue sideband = 2.43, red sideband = 4.02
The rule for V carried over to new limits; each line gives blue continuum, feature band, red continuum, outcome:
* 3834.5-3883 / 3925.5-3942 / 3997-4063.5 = 7.70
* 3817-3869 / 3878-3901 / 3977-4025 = 0.55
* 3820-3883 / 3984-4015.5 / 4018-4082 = -3.86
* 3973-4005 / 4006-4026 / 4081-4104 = -3.15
